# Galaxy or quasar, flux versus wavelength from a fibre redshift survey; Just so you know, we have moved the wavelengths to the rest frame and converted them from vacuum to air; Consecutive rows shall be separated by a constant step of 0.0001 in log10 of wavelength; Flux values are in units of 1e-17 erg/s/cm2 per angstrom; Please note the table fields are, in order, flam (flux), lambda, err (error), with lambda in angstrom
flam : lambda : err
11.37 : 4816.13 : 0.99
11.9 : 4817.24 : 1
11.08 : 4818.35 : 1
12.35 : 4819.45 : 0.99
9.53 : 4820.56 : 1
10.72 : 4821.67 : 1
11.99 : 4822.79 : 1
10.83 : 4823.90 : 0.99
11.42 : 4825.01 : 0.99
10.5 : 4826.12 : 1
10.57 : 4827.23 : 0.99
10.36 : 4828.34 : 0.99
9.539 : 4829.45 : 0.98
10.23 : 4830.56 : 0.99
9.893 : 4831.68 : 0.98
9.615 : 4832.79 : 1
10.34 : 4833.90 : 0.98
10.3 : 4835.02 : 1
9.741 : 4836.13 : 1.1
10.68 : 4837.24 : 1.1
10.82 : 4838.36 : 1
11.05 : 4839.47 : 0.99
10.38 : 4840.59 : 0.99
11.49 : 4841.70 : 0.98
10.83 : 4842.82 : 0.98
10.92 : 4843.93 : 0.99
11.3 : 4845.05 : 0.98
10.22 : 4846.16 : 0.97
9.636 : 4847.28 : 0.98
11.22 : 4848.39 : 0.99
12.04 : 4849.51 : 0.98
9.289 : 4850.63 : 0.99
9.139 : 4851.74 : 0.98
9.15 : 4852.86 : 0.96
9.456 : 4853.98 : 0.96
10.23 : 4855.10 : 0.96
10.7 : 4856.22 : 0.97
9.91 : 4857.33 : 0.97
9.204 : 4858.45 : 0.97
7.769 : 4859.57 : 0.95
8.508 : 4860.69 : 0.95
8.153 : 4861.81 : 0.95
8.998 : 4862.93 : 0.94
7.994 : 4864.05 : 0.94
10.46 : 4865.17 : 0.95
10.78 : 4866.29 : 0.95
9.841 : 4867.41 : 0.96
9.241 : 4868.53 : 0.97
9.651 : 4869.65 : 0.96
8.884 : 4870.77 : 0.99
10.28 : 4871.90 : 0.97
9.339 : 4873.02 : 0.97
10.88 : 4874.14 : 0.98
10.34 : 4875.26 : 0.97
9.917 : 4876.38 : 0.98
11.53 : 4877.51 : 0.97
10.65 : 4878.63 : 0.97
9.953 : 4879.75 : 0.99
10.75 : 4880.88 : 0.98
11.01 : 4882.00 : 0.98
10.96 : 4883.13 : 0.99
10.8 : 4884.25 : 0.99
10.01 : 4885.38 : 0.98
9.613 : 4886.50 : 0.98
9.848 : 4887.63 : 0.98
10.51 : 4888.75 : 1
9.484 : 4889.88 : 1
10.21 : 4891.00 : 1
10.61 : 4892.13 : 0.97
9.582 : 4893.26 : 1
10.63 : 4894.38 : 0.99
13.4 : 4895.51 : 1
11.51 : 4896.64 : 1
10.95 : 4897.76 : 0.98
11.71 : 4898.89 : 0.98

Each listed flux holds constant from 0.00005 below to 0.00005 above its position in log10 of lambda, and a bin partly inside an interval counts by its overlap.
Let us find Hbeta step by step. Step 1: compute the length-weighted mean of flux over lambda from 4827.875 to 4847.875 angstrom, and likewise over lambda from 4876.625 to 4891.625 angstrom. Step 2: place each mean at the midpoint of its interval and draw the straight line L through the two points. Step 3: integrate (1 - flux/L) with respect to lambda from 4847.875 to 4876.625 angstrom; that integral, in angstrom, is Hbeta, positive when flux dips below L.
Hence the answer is 2.0 angstrom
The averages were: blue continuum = 10.4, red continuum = 10.4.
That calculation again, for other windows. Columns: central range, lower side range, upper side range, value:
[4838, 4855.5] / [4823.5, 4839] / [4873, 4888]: -0.1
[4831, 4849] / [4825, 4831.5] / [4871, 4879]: -0.3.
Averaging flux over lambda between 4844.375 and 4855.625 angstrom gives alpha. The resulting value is 10.2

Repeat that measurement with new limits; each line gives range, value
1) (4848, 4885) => 9.9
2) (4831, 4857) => 10.4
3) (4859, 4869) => 9.08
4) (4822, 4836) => 10.4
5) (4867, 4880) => 10.1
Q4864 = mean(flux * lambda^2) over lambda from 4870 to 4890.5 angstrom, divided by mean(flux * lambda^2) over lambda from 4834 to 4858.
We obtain 1.0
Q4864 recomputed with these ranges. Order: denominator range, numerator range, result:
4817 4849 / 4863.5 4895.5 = 0.97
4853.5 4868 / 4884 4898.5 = 1.14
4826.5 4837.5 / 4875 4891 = 1.05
